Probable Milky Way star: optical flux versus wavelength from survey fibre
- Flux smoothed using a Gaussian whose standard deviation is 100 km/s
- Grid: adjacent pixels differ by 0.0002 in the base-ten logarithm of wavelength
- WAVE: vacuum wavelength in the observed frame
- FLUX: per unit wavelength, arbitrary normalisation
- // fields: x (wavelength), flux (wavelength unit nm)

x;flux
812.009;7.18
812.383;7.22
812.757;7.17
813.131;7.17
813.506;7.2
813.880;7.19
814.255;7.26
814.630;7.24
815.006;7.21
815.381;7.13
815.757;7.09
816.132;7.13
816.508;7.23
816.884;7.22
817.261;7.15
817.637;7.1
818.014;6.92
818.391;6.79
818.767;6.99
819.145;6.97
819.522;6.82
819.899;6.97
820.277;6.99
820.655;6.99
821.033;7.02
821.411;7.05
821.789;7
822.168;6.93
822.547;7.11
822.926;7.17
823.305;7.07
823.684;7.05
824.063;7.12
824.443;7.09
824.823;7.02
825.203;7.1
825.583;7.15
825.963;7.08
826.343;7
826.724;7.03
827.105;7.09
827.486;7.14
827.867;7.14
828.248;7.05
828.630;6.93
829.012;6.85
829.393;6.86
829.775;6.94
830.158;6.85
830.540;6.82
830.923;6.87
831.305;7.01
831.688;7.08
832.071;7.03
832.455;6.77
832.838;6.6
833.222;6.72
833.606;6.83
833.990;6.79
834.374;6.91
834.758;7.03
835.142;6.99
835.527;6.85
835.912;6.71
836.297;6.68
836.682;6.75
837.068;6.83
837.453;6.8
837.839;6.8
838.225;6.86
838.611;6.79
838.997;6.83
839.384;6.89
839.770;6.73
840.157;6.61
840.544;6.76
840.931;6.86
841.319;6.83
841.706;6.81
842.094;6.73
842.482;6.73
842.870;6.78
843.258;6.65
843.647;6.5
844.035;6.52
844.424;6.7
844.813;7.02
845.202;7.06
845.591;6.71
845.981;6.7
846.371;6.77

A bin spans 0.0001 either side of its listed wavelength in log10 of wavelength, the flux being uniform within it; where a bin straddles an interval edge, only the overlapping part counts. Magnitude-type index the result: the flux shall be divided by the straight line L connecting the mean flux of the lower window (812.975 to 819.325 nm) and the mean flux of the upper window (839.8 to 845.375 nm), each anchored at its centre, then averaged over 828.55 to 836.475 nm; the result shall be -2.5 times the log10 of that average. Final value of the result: 0.005 mag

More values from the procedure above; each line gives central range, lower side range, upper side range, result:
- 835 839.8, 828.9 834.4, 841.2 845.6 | 0.000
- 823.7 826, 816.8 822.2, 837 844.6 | -0.025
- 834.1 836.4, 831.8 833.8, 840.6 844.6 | -0.014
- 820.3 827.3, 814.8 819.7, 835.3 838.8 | -0.014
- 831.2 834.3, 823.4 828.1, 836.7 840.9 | 0.012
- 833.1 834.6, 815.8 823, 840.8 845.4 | 0.007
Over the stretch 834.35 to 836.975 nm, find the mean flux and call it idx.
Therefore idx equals 6.84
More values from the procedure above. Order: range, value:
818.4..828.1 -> 7.04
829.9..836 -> 6.87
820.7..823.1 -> 7.04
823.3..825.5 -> 7.08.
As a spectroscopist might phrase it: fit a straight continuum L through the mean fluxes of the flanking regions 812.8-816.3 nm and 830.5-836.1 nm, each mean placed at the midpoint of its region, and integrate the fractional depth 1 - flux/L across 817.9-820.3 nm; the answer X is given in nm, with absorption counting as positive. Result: 0.06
